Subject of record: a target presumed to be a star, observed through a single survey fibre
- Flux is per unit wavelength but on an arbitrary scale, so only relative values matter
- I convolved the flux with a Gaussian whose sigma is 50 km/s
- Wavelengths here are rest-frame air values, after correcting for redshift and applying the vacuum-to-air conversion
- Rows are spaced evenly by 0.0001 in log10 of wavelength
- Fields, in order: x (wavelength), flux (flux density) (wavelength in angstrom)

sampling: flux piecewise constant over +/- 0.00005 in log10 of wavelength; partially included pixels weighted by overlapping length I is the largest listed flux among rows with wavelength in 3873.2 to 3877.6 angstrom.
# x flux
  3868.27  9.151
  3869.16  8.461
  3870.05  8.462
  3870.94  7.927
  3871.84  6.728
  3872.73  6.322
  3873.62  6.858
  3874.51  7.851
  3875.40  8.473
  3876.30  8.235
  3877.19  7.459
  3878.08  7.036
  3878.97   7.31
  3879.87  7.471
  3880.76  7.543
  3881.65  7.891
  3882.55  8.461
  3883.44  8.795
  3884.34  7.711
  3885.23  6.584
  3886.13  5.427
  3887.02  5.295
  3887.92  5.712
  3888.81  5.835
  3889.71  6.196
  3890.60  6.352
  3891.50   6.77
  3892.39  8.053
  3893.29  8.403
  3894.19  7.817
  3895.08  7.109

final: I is 8.473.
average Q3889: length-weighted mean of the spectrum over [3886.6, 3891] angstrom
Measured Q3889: 5.88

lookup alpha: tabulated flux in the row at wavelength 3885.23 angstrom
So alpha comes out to 6.584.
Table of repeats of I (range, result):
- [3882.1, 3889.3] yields 8.795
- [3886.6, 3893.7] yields 8.403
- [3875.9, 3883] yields 8.461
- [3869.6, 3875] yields 8.462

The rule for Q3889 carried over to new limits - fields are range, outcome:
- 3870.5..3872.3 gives 7.29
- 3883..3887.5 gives 6.74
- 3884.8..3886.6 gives 5.99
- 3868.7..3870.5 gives 8.48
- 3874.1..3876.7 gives 8.17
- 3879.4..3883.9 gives 8.02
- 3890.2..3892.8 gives 7.06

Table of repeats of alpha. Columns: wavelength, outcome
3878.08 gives 7.036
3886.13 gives 5.427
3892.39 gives 8.053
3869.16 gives 8.461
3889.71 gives 6.196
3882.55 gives 8.461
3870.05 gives 8.462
